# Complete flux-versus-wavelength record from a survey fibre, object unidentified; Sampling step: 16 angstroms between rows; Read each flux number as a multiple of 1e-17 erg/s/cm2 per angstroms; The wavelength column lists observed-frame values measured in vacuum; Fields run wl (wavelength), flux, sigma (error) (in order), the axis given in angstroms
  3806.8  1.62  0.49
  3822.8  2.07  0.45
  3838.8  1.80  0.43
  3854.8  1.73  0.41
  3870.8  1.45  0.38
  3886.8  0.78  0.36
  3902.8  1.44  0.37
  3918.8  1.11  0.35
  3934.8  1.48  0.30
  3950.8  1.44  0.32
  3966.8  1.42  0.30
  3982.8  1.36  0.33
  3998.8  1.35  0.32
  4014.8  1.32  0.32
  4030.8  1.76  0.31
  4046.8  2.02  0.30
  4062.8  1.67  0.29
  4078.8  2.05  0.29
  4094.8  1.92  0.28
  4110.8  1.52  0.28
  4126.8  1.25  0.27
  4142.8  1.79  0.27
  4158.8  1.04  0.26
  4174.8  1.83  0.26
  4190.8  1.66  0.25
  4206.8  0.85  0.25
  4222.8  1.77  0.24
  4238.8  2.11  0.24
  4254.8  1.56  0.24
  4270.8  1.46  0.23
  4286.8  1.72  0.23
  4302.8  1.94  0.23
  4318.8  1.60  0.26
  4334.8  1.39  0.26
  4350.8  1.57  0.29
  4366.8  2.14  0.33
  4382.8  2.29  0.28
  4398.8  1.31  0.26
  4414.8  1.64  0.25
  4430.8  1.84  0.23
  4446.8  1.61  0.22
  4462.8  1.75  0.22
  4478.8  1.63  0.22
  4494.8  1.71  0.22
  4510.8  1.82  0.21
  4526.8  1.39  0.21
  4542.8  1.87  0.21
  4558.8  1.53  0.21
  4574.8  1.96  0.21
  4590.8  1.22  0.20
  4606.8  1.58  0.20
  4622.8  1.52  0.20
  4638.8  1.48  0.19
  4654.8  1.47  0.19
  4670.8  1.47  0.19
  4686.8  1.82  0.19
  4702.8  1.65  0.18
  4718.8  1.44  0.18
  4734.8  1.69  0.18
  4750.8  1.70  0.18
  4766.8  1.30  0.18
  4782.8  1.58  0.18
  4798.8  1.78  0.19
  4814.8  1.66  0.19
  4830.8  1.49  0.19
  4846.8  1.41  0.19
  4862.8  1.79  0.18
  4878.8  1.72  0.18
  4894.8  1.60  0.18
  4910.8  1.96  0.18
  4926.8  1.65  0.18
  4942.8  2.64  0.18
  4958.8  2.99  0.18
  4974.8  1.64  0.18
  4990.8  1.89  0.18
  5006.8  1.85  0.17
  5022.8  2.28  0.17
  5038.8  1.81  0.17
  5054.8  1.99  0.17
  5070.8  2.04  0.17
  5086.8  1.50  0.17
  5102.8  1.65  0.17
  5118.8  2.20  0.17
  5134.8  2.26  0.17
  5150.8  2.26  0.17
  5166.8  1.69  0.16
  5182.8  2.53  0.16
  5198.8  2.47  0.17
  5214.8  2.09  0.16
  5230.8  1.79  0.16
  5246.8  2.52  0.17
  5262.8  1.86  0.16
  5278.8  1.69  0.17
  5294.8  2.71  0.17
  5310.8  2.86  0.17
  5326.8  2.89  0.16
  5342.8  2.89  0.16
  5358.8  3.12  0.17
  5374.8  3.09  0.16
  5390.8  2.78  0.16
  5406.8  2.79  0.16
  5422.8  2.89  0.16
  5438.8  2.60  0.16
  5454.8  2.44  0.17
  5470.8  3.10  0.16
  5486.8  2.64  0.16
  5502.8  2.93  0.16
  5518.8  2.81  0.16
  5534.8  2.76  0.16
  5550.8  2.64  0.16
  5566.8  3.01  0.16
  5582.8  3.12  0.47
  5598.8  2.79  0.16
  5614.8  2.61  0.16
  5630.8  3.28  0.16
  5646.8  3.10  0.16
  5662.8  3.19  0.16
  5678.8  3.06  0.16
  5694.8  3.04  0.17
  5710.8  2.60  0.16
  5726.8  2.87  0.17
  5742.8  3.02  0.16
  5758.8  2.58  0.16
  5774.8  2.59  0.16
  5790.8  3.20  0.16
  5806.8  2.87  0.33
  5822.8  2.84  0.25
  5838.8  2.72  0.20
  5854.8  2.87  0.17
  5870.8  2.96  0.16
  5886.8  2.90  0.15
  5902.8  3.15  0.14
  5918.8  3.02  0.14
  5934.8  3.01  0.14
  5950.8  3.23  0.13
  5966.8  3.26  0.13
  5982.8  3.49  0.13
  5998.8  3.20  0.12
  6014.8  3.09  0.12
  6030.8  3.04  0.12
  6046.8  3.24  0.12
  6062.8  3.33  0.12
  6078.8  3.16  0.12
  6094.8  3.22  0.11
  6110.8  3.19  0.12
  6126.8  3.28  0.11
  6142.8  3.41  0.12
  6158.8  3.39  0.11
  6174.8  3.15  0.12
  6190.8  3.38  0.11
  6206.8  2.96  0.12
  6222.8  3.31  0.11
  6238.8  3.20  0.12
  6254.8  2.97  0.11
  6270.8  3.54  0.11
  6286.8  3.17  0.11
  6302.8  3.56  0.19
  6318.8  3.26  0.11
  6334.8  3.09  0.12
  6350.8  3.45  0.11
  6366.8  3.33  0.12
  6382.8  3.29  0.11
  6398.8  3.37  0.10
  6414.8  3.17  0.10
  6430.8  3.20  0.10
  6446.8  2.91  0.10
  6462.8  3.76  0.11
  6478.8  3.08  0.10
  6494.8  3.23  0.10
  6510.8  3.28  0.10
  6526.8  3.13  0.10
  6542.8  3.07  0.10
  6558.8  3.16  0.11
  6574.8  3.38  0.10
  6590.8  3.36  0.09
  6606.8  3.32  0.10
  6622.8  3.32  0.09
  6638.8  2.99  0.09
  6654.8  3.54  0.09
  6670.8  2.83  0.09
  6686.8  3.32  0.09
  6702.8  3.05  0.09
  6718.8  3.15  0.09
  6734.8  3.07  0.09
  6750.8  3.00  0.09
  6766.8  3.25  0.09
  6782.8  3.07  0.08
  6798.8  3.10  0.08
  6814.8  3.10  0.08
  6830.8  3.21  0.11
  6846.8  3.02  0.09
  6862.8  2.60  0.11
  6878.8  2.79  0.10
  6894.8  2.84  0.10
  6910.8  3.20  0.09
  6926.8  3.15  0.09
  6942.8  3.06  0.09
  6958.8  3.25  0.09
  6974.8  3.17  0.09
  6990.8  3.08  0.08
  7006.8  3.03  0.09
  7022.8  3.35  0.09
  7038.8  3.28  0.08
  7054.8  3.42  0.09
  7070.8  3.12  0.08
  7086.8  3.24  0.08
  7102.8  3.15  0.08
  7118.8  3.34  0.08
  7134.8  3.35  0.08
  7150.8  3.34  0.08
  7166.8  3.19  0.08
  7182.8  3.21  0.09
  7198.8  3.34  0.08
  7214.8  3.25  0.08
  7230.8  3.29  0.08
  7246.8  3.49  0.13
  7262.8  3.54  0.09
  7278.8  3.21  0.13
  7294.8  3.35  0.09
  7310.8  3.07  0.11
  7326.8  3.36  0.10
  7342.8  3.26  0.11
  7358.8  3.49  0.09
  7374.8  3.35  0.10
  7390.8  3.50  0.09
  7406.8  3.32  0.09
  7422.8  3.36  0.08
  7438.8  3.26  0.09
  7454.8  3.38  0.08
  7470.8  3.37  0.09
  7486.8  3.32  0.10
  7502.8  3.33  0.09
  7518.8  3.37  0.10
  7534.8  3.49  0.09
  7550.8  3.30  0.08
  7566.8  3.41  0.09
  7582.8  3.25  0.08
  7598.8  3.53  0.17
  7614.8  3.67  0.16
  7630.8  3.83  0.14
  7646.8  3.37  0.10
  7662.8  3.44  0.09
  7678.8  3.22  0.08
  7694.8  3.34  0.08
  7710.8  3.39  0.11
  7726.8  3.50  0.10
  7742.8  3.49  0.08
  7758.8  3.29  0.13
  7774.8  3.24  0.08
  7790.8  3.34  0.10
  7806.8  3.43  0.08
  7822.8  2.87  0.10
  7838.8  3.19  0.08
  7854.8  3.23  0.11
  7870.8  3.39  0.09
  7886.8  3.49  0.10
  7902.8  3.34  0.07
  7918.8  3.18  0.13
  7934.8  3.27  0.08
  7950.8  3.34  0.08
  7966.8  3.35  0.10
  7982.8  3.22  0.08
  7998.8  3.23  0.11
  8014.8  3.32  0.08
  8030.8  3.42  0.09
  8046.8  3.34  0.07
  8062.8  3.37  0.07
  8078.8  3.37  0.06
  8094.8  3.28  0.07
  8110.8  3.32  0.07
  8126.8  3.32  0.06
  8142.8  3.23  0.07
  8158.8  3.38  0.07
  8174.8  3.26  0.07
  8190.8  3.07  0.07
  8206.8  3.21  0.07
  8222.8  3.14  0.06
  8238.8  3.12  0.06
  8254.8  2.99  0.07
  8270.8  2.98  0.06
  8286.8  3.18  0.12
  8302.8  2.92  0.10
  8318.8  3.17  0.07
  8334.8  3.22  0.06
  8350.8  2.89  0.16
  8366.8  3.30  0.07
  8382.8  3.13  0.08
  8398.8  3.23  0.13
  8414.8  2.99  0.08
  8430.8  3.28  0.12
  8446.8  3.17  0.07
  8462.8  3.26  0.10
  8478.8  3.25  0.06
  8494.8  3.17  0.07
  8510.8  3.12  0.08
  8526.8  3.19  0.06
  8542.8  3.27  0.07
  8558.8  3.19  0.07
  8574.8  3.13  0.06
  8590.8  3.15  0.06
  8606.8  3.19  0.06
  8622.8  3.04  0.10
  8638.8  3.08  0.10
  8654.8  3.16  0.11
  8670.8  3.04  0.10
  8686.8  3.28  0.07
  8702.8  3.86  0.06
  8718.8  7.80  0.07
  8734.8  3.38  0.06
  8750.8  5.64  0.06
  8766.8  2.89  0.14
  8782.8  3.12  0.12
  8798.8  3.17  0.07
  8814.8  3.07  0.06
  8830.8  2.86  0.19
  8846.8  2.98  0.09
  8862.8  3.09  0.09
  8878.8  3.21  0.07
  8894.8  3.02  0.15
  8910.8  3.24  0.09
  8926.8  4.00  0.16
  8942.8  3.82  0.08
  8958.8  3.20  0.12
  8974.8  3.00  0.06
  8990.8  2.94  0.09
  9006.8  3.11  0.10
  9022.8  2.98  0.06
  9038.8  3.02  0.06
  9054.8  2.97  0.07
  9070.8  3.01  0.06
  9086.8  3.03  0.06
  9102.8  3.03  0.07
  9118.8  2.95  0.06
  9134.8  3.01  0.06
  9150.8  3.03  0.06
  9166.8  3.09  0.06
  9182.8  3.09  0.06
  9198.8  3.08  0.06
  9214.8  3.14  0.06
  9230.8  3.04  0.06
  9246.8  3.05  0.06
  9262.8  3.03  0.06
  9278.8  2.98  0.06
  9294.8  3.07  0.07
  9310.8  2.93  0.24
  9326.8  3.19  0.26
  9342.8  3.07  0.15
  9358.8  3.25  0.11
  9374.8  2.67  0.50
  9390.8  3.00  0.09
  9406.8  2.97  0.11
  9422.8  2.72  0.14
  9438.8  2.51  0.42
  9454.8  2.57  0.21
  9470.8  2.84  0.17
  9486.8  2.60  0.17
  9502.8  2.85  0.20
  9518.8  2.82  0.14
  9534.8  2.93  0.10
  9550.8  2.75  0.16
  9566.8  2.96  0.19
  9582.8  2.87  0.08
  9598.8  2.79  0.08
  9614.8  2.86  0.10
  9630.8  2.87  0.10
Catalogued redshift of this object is 0.33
